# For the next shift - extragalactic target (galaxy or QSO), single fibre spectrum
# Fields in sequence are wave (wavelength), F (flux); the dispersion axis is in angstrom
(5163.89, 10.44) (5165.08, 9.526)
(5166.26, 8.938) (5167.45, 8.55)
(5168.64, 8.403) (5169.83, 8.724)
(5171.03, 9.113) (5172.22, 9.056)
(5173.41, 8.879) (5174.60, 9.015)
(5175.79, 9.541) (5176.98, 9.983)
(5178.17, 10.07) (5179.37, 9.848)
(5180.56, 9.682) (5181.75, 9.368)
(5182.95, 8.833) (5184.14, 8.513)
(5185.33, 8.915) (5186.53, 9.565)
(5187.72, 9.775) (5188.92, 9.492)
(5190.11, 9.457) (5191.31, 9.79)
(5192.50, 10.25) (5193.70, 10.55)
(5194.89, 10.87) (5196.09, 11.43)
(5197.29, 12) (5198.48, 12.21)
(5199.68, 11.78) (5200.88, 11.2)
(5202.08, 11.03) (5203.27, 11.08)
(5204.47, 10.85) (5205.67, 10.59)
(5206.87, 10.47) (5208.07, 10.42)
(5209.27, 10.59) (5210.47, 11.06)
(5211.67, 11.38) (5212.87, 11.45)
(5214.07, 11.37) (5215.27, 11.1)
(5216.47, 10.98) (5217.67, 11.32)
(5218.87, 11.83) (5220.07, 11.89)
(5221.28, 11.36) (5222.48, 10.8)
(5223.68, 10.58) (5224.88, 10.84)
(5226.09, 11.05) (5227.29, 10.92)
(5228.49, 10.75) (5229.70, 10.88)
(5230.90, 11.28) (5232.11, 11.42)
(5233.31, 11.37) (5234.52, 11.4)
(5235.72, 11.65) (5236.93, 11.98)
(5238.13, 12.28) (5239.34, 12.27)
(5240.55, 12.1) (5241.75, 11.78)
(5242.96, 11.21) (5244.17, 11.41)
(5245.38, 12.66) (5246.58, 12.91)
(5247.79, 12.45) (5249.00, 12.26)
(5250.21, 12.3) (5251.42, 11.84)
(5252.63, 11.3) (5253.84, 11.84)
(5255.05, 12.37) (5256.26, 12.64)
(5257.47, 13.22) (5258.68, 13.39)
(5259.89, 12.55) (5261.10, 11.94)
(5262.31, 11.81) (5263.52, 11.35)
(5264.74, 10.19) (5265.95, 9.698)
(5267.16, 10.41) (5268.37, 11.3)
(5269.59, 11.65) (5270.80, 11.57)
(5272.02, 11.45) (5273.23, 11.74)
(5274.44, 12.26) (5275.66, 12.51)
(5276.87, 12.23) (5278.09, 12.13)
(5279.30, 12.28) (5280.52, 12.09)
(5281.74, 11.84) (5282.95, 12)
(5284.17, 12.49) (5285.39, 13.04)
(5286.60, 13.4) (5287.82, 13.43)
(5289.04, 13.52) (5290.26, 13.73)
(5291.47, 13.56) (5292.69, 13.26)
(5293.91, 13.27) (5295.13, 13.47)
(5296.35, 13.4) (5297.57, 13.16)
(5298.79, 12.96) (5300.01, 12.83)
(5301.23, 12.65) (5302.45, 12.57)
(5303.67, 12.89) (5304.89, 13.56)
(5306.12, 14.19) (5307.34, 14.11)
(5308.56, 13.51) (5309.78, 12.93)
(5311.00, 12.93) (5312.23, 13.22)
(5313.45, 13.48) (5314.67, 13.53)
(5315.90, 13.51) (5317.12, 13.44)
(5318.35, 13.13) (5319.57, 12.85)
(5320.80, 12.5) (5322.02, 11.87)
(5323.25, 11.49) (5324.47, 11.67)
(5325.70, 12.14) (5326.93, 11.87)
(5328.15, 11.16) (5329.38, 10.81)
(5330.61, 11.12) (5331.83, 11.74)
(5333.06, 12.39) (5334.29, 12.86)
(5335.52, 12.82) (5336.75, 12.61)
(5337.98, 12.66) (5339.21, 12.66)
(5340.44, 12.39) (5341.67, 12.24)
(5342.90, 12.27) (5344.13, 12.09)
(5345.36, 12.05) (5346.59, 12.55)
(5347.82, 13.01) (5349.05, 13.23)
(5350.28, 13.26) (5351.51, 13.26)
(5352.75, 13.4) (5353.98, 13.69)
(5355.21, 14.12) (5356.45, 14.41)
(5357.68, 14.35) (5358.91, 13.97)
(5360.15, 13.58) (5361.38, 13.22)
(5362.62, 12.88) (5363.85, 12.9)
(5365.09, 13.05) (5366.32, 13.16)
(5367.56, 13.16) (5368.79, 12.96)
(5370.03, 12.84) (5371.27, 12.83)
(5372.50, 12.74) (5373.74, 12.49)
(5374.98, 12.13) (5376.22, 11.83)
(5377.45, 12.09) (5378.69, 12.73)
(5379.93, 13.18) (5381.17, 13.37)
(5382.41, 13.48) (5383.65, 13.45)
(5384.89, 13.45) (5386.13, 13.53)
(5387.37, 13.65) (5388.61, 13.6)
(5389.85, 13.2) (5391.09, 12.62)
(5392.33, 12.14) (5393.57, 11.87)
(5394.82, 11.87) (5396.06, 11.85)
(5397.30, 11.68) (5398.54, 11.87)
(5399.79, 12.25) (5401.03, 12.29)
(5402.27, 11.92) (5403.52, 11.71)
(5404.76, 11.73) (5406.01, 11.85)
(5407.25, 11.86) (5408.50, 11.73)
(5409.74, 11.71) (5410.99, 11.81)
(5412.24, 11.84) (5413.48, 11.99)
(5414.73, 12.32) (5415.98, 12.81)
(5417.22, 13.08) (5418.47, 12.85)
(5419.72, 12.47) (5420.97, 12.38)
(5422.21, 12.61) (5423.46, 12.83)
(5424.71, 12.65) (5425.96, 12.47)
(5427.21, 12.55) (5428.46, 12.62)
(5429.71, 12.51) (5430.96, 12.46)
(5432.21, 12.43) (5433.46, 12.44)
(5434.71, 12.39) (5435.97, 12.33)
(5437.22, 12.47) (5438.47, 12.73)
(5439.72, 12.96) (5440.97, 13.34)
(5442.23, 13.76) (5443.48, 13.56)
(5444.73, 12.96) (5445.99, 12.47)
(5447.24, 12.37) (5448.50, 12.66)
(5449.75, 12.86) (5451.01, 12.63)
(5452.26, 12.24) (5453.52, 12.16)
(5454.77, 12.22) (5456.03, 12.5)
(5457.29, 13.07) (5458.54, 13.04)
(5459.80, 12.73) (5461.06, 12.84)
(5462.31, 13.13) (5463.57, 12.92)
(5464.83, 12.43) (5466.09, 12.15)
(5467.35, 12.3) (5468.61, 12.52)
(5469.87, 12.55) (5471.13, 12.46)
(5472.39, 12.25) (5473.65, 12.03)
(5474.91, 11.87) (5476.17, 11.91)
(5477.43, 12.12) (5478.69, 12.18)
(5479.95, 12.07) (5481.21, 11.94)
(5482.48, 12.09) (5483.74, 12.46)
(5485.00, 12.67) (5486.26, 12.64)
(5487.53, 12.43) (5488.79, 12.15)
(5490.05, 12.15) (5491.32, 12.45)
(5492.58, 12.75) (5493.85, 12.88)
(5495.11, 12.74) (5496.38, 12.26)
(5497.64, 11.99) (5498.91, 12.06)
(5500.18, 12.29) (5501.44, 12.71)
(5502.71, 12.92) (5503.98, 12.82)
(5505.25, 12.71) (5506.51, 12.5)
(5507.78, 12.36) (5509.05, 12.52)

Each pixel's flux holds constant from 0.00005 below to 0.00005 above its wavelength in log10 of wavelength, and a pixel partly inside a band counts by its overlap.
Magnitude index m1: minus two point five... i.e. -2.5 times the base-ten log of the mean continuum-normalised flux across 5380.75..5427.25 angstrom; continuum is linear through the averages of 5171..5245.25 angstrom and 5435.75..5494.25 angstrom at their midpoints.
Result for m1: -0.03 mag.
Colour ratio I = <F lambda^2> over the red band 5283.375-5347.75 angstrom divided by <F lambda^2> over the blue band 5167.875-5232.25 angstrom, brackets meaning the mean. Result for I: 1.28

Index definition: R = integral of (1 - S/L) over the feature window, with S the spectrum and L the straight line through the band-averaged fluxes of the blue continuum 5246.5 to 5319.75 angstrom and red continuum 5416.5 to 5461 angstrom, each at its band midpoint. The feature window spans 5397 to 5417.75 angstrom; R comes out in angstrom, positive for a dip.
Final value 1.0 angstrom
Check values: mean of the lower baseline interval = 12.6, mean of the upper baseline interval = 12.7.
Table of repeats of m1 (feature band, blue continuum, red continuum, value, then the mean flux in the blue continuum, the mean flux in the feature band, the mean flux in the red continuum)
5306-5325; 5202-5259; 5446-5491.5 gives -0.10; 11.5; 13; 12.4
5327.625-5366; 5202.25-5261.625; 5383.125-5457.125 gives -0.06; 11.6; 12.8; 12.5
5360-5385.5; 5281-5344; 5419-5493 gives -0.02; 12.8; 12.9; 12.5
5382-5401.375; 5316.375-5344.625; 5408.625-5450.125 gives -0.02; 12.2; 12.7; 12.6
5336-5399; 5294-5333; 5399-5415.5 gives -0.05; 12.7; 12.9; 11.9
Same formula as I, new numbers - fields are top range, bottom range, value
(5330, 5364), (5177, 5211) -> 1.32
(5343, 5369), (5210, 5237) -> 1.24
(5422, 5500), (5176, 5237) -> 1.28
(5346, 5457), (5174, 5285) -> 1.21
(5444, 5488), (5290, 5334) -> 1.03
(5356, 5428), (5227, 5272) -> 1.14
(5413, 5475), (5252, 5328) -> 1.07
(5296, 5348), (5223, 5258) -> 1.11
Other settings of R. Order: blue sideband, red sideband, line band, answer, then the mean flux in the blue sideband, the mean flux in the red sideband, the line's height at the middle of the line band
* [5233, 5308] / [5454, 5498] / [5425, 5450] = -0.6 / 12.3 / 12.4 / 12.4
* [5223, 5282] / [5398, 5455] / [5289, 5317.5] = -3.3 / 11.7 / 12.4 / 11.9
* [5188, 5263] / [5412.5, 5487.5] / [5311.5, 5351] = -1.7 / 11.4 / 12.5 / 12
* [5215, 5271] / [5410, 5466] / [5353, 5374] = -1.9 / 11.6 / 12.6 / 12.2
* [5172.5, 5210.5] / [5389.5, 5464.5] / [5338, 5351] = -1.0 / 10.2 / 12.5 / 11.7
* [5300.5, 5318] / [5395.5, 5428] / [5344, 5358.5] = -0.5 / 13.3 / 12.2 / 12.9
